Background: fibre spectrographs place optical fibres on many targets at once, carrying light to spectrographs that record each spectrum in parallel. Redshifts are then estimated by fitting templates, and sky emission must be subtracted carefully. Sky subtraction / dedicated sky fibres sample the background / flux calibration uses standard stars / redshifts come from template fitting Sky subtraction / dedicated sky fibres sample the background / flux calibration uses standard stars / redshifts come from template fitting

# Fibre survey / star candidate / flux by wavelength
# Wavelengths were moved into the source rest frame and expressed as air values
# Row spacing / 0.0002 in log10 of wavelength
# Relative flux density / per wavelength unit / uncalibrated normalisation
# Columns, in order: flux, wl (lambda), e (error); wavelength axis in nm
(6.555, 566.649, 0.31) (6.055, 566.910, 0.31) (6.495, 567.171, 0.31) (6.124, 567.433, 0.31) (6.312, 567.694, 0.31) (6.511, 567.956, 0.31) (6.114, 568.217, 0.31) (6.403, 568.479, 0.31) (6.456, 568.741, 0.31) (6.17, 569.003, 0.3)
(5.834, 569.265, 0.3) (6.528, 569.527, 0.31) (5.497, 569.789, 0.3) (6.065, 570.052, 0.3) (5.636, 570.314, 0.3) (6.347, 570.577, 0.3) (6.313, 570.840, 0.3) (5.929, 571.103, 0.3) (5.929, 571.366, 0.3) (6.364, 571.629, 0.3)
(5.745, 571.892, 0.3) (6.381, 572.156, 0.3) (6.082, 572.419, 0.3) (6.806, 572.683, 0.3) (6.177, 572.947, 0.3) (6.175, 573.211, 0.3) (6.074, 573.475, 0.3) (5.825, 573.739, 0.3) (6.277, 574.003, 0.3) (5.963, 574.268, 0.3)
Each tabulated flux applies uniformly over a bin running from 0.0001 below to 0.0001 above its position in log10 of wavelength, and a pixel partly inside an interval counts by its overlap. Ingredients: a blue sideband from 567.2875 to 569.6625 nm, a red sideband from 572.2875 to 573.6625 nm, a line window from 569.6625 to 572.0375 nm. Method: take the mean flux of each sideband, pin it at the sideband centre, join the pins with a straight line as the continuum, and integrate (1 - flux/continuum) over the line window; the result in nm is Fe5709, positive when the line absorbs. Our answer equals 0.10 nm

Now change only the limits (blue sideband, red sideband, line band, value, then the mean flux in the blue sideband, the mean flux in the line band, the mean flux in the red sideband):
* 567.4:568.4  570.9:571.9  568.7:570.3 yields 0.04 nm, 6.29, 6.04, 6.05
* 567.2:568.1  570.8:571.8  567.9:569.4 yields 0.01 nm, 6.33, 6.24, 6.1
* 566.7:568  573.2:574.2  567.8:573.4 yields 0.01 nm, 6.3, 6.16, 6.07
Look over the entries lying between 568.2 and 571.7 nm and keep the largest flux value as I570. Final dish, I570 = 6.528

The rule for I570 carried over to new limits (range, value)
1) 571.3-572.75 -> 6.806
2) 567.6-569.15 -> 6.511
